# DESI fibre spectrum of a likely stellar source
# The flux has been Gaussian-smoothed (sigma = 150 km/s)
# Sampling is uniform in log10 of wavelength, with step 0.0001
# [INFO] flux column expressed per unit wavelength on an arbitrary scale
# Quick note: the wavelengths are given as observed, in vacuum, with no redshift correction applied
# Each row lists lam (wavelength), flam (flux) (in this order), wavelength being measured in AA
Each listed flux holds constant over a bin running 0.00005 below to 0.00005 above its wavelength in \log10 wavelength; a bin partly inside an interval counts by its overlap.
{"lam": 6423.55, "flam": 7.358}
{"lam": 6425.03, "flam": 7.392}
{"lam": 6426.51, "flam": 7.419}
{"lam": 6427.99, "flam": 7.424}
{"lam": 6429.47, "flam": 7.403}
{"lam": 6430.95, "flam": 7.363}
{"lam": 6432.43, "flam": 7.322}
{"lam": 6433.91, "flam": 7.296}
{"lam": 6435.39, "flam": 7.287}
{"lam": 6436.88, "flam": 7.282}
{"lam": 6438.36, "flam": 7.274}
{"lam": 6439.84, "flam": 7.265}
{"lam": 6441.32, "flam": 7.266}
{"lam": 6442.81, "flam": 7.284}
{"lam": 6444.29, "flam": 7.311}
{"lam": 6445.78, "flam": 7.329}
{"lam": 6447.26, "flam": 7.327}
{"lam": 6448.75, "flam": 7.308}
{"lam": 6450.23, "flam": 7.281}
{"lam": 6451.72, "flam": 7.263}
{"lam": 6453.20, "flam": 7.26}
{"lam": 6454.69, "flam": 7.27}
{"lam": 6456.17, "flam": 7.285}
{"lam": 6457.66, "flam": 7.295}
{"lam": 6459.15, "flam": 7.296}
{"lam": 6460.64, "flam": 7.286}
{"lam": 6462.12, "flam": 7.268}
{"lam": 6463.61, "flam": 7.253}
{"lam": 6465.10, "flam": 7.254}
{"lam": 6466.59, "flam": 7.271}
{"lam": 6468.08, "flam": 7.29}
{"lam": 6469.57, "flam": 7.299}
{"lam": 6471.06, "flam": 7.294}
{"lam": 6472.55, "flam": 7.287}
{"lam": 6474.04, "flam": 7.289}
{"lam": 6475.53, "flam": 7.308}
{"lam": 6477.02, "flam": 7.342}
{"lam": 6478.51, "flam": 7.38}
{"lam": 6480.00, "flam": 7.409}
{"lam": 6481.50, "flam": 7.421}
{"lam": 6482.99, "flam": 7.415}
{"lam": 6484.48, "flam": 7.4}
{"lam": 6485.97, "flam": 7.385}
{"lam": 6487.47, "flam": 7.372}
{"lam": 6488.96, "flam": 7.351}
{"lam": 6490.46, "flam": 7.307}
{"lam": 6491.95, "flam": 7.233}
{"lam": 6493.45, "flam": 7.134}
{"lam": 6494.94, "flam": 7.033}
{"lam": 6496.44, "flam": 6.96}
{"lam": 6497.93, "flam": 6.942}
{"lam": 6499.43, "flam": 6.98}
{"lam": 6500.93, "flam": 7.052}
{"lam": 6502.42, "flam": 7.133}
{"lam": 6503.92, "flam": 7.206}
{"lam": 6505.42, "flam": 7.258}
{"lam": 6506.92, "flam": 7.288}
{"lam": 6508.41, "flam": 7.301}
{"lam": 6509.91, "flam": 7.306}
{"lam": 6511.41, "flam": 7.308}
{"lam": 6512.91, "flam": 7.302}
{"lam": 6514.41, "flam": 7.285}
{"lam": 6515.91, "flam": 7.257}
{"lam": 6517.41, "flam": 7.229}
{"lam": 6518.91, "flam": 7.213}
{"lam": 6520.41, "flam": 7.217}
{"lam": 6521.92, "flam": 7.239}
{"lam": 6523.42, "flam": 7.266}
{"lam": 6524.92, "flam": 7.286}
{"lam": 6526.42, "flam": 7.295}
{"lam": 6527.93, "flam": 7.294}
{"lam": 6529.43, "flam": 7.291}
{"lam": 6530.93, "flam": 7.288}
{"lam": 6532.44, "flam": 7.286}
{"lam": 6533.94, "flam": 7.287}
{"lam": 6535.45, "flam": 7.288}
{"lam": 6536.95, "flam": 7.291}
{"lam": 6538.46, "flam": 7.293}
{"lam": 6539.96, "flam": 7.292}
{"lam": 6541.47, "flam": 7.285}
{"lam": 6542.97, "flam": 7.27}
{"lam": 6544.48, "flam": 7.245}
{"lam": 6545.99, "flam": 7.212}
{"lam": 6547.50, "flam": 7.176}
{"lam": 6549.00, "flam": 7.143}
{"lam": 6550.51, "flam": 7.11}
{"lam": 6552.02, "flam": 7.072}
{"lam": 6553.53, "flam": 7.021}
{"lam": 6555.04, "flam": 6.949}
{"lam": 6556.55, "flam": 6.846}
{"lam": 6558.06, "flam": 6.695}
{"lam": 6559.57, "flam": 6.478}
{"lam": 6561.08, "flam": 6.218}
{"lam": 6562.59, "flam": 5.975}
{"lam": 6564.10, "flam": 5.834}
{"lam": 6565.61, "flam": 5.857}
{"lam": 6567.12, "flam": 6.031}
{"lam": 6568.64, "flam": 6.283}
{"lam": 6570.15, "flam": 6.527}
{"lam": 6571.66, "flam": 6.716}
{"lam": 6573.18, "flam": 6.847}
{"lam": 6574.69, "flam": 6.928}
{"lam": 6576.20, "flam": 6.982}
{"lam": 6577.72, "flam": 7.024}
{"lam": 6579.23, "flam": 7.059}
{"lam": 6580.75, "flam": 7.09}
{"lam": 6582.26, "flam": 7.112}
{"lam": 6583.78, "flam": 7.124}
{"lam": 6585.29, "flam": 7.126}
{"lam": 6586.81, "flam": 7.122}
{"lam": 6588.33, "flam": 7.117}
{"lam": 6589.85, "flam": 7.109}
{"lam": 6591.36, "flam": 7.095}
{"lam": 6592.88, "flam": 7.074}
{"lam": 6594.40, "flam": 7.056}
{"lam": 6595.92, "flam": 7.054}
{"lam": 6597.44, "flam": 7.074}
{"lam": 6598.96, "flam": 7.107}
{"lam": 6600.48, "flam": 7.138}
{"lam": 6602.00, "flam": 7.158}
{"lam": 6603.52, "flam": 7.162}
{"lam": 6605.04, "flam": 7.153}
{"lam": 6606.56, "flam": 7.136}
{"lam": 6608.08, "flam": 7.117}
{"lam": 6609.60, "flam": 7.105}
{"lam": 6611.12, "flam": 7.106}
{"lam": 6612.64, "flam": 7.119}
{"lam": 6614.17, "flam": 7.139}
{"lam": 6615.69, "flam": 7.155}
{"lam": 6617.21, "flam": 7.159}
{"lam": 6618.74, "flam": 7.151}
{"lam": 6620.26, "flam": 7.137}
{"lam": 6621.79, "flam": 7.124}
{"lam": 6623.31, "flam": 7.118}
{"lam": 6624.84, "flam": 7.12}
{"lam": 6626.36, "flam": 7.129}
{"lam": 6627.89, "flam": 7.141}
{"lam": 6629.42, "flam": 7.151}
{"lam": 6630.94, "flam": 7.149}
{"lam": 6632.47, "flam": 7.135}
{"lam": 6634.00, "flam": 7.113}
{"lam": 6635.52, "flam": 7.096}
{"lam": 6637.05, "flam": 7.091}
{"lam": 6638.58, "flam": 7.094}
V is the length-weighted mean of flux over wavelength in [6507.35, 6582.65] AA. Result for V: 7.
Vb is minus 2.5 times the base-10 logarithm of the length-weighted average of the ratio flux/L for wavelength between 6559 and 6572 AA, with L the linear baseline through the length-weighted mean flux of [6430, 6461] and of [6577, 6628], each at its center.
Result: 0.157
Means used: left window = 7.29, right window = 7.11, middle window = 6.2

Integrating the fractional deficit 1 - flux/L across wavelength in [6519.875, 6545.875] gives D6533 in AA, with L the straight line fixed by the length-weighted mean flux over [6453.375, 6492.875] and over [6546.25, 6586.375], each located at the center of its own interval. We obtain -1.2 AA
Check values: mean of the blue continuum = 7.32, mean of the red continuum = 6.75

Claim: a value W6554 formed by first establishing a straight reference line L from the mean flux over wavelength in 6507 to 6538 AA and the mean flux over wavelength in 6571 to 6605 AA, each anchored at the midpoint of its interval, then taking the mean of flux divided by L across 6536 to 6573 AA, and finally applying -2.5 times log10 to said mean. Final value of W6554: 0.06 mag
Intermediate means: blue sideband 7.28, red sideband 7.06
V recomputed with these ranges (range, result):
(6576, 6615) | 7.1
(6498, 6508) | 7.14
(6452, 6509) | 7.26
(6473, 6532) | 7.26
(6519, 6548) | 7.27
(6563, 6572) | 6.18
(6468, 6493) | 7.34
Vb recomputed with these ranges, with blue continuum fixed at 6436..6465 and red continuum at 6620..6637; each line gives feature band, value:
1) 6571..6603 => 0.02 mag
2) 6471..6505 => 0.00 mag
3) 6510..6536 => -0.01 mag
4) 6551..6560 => 0.05 mag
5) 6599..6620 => 0.00 mag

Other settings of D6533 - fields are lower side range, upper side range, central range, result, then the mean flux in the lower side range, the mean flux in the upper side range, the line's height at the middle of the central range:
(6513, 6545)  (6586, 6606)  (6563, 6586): 1.50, 7.27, 7.11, 7.16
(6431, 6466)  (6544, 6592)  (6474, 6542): -2.03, 7.29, 6.81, 7.05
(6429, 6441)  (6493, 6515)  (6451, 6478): -0.13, 7.31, 7.17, 7.25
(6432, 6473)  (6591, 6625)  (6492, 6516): 0.19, 7.28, 7.12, 7.23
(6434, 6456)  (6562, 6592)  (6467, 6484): -0.42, 7.29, 6.75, 7.16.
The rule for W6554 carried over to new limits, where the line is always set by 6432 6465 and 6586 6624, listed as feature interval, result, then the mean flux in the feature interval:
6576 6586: 0.010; 7.08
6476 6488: -0.021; 7.39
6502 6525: -0.006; 7.26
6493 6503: 0.030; 7.03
